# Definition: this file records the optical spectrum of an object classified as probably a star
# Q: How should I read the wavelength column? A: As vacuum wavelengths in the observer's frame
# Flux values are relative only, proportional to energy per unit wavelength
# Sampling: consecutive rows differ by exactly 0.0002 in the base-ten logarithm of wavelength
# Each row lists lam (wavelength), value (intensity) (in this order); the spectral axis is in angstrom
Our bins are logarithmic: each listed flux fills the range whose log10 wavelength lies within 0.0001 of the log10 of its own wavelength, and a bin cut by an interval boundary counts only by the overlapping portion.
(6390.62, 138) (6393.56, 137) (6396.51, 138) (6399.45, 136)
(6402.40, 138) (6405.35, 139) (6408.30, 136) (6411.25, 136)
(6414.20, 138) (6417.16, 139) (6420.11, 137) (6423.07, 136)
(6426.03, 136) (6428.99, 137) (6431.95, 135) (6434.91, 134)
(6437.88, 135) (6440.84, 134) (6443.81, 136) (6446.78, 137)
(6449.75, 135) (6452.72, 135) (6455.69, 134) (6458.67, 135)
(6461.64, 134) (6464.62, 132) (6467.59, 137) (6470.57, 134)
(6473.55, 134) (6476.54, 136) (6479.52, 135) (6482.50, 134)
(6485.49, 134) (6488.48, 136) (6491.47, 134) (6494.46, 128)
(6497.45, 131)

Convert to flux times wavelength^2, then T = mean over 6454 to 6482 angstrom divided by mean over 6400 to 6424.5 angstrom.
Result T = 1.00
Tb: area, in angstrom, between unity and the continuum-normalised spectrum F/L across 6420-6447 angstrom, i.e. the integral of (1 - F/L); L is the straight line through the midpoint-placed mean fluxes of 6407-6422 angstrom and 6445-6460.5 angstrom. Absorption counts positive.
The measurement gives 0.1 angstrom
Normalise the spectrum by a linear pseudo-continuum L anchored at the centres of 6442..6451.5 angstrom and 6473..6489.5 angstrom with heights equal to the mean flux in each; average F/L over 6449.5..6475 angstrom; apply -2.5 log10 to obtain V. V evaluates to 0.01 mag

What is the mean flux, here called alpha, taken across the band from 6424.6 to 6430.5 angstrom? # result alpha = 137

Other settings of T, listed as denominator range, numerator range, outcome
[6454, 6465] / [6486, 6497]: 1.00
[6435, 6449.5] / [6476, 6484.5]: 1.01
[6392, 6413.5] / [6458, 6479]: 1.00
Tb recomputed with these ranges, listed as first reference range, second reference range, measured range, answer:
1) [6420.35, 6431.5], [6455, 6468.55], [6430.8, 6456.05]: 0.1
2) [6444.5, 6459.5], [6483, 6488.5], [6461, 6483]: 0.0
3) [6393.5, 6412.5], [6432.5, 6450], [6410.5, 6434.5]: -0.1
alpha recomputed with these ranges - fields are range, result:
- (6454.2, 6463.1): 134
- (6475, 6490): 135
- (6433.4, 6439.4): 135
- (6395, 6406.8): 138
